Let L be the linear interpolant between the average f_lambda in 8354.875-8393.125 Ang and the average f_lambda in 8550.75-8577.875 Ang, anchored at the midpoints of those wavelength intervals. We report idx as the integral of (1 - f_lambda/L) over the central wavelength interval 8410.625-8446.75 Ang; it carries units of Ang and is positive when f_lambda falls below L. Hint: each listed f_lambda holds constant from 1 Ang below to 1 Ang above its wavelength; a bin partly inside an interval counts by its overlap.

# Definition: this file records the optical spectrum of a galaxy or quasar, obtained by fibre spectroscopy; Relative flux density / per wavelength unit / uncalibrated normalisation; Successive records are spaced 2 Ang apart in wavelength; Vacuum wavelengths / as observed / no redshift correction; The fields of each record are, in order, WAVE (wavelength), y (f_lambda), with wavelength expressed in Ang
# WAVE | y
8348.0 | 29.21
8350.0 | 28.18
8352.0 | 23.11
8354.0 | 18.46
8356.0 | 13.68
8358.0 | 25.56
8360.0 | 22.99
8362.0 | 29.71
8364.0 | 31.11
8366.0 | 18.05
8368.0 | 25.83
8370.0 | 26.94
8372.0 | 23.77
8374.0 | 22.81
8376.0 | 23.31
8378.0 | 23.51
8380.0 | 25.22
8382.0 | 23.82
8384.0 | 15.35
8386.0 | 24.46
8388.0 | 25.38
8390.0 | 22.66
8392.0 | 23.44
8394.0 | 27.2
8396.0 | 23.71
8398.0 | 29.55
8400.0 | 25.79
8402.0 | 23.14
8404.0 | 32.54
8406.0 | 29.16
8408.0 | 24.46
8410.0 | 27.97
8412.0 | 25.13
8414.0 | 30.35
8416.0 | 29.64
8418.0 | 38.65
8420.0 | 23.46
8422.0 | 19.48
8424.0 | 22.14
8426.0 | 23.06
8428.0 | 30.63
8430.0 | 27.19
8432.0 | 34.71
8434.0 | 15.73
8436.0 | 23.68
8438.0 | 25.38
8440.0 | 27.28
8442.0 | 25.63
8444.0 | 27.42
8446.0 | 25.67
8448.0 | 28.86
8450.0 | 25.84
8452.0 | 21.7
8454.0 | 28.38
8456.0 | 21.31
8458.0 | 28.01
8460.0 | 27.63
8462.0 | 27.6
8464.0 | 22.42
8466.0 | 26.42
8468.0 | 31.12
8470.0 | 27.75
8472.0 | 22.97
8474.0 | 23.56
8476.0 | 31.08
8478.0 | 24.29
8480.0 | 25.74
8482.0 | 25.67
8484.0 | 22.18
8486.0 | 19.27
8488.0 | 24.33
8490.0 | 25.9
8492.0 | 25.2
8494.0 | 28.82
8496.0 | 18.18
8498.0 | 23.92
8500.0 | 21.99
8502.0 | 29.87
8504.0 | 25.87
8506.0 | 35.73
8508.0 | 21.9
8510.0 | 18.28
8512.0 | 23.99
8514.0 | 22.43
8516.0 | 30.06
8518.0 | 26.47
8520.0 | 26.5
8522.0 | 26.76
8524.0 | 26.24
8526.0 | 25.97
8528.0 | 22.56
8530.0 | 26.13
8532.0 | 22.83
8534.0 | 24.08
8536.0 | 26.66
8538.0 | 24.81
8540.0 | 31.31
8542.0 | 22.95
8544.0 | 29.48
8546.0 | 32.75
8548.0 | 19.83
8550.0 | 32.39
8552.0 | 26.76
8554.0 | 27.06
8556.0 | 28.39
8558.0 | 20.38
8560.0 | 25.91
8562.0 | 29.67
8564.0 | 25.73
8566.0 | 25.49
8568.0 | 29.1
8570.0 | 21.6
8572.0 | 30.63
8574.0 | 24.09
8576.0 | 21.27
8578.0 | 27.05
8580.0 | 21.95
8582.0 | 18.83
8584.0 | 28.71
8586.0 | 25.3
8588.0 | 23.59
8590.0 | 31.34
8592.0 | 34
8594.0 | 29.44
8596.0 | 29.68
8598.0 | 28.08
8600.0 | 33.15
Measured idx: -3.3 Ang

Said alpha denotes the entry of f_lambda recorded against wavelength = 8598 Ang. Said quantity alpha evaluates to 28.08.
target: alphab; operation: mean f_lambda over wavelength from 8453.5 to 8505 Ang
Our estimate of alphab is 25.3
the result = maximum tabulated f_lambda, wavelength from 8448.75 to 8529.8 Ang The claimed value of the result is 35.73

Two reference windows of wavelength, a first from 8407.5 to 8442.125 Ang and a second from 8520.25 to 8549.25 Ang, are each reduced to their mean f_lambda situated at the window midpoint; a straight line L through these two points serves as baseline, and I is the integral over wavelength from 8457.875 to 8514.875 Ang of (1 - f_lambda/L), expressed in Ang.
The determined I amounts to 2.1 Ang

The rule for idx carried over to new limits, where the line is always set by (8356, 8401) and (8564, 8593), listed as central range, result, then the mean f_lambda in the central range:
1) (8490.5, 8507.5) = -0.5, 26.1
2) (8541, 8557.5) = -1.0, 27.2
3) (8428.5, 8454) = -1.2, 26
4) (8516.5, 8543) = -0.2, 25.7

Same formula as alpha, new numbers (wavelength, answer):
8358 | 25.56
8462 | 27.6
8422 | 19.48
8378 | 23.51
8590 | 31.34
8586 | 25.3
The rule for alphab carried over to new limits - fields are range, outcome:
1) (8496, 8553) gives 25.9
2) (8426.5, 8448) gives 26.4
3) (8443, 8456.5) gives 25.8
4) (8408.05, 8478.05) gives 26.3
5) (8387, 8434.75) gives 26.5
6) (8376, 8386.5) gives 22.5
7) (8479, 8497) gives 23.9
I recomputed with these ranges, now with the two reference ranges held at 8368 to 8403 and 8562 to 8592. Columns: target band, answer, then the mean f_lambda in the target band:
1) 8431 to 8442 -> -0.4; 25.4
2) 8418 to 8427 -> 0.2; 23.9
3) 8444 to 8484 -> -2.0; 26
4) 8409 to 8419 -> -2.4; 30.3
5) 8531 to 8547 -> -0.9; 26.9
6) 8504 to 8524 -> -0.5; 25.8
